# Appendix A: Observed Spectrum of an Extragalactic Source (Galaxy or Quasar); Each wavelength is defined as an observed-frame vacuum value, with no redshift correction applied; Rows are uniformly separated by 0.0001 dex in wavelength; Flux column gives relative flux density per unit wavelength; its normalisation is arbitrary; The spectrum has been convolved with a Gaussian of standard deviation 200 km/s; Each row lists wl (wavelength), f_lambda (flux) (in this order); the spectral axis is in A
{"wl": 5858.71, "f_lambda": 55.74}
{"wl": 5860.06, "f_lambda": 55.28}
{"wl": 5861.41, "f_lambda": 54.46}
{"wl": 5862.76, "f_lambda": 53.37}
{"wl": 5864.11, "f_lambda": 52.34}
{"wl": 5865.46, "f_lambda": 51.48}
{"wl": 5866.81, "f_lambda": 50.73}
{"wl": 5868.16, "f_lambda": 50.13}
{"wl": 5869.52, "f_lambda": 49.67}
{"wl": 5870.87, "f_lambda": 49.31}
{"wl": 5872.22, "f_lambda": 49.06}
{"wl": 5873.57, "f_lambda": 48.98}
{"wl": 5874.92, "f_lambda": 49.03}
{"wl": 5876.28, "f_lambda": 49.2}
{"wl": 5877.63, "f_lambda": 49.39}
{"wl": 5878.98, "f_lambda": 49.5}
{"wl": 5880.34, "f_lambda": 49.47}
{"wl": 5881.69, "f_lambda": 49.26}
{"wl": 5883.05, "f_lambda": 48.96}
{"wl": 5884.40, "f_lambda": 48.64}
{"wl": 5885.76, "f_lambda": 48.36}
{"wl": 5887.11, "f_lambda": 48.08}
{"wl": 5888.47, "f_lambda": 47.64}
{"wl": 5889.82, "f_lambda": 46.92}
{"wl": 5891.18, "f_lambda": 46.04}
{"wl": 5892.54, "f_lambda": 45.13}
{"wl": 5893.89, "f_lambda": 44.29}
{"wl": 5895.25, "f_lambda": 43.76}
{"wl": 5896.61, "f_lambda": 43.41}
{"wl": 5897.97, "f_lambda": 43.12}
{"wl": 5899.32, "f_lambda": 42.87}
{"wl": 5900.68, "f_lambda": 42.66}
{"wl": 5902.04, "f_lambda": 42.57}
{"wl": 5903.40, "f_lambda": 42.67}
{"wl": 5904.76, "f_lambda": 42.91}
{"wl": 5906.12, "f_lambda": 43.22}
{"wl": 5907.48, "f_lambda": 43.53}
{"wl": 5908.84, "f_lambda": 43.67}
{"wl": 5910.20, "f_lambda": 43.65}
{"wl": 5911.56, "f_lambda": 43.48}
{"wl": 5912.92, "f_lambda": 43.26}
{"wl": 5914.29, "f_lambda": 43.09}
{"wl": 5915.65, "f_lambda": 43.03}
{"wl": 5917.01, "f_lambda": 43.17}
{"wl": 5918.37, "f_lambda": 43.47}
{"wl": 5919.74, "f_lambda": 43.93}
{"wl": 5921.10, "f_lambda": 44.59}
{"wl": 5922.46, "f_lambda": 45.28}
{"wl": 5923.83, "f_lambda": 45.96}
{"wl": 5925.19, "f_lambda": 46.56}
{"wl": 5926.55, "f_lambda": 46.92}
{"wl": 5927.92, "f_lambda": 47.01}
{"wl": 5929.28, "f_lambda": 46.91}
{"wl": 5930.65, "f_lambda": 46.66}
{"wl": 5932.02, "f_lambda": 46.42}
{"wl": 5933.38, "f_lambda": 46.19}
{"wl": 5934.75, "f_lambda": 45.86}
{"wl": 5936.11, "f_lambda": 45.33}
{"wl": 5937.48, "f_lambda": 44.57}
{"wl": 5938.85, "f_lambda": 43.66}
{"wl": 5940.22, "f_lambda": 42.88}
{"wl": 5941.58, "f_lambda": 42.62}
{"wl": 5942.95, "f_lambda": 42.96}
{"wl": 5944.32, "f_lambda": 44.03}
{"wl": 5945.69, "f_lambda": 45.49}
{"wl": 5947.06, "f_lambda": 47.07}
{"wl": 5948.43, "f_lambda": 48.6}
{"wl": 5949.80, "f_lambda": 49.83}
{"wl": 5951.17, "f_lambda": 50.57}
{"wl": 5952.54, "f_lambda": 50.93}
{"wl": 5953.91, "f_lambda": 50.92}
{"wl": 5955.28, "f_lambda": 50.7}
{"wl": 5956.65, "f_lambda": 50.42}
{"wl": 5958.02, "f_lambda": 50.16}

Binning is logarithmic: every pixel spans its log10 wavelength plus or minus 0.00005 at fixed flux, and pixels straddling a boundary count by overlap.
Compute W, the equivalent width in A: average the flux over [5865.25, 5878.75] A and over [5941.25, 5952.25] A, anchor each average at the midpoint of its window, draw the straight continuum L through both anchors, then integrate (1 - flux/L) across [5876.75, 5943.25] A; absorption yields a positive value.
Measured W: 4.0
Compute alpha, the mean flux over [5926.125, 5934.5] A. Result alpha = 46.6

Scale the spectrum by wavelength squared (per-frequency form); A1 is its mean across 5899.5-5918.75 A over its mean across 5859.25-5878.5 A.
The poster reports 0.86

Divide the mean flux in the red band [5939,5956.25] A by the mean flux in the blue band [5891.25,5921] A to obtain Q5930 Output 1.1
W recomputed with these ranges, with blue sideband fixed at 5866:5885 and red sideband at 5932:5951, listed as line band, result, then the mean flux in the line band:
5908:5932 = 1.0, 44.8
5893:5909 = 1.6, 43.2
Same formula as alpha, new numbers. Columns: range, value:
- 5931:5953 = 46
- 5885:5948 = 44.7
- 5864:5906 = 47.1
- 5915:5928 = 44.9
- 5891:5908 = 43.5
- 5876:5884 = 49.3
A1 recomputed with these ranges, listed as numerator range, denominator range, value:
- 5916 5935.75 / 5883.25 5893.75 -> 0.98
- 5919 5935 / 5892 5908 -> 1.07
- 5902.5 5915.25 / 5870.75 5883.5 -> 0.89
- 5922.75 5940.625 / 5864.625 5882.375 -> 0.94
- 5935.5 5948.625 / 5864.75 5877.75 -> 0.92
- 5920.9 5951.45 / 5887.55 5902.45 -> 1.05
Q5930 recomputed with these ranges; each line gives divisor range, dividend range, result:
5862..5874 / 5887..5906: 0.87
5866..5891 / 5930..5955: 0.95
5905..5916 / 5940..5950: 1.05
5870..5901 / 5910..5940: 0.95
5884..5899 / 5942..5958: 1.05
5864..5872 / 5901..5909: 0.85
